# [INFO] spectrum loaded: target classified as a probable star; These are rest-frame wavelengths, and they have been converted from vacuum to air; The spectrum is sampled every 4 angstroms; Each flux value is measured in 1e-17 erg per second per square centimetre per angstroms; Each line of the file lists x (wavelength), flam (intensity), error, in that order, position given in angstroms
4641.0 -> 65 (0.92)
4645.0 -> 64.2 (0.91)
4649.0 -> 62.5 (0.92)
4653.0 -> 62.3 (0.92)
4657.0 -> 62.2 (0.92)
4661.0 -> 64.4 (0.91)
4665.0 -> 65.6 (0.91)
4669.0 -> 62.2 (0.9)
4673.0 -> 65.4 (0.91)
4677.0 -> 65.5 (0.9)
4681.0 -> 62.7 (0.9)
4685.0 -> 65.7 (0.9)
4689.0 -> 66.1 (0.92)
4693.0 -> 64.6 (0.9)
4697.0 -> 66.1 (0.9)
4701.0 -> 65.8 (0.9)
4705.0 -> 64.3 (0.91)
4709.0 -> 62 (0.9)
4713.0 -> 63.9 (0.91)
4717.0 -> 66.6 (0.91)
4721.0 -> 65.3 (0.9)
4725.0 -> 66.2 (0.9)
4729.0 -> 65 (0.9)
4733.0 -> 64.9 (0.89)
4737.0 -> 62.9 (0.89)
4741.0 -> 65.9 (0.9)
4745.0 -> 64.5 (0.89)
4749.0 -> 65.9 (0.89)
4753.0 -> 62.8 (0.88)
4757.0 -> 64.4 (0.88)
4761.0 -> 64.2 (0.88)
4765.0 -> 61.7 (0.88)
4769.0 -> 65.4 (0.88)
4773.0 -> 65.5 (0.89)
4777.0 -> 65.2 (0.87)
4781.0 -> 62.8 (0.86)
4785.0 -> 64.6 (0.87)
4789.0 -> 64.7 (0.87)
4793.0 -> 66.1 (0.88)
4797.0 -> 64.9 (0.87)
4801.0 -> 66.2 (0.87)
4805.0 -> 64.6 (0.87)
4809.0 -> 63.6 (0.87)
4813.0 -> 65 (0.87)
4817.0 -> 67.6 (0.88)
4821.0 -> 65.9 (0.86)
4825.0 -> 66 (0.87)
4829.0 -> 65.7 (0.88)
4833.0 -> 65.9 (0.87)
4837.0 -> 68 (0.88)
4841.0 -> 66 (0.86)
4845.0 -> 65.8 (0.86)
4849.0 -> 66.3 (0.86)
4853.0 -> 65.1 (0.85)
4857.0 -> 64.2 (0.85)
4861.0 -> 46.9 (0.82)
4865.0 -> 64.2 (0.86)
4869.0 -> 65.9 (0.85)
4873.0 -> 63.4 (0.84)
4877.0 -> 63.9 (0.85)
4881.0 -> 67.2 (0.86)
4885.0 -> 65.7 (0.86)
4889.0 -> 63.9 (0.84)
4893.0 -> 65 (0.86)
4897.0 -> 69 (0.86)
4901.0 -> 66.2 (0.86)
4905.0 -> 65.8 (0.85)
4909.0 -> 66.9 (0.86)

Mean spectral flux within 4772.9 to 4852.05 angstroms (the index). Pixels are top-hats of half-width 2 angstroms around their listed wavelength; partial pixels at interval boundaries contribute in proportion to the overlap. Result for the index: 65.5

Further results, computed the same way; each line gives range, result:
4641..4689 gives 64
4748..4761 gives 64.2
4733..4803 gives 64.6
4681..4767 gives 64.7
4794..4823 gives 65.4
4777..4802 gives 64.9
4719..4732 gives 65.5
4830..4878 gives 63.8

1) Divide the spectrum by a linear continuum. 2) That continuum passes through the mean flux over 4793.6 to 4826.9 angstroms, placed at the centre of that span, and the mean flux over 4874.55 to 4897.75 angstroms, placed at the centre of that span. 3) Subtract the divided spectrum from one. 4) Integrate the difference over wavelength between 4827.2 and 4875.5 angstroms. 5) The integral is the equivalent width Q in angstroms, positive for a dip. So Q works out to 1.2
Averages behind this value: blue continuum 65.5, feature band 63.9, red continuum 65.6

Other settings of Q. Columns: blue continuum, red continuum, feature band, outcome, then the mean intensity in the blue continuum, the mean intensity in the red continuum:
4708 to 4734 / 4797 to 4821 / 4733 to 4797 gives 0.7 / 65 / 65.4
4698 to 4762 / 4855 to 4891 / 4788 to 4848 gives -2.1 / 64.7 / 62.8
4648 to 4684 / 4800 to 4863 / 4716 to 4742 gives -0.5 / 63.7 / 64.5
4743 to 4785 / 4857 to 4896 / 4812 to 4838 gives -1.1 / 64.3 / 63.1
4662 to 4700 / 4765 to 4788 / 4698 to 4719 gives 0.1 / 64.9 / 64.4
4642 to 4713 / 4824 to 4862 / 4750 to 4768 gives 0.2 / 64.2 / 64.4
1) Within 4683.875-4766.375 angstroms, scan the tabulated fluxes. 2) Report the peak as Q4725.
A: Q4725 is 66.6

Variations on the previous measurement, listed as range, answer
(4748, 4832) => 67.6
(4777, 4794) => 66.1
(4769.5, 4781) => 65.5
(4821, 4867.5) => 68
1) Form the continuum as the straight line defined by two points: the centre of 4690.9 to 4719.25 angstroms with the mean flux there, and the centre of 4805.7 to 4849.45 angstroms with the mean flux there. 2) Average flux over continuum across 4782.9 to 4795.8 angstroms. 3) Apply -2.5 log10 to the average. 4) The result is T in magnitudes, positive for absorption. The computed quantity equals 0.01 mag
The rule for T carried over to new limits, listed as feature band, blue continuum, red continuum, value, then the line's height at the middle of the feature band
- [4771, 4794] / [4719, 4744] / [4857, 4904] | 0.00 mag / 64.6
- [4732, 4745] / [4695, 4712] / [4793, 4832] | 0.01 mag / 64.8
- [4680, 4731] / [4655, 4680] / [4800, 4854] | -0.01 mag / 64.6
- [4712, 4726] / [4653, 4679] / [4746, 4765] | -0.03 mag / 64.1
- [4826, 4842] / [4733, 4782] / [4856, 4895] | -0.05 mag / 63.5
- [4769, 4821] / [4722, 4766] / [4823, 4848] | 0.01 mag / 65.5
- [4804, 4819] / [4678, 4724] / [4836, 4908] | -0.01 mag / 64.7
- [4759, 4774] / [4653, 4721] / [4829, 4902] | 0.01 mag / 64.6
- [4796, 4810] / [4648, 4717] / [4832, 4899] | -0.01 mag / 64.4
